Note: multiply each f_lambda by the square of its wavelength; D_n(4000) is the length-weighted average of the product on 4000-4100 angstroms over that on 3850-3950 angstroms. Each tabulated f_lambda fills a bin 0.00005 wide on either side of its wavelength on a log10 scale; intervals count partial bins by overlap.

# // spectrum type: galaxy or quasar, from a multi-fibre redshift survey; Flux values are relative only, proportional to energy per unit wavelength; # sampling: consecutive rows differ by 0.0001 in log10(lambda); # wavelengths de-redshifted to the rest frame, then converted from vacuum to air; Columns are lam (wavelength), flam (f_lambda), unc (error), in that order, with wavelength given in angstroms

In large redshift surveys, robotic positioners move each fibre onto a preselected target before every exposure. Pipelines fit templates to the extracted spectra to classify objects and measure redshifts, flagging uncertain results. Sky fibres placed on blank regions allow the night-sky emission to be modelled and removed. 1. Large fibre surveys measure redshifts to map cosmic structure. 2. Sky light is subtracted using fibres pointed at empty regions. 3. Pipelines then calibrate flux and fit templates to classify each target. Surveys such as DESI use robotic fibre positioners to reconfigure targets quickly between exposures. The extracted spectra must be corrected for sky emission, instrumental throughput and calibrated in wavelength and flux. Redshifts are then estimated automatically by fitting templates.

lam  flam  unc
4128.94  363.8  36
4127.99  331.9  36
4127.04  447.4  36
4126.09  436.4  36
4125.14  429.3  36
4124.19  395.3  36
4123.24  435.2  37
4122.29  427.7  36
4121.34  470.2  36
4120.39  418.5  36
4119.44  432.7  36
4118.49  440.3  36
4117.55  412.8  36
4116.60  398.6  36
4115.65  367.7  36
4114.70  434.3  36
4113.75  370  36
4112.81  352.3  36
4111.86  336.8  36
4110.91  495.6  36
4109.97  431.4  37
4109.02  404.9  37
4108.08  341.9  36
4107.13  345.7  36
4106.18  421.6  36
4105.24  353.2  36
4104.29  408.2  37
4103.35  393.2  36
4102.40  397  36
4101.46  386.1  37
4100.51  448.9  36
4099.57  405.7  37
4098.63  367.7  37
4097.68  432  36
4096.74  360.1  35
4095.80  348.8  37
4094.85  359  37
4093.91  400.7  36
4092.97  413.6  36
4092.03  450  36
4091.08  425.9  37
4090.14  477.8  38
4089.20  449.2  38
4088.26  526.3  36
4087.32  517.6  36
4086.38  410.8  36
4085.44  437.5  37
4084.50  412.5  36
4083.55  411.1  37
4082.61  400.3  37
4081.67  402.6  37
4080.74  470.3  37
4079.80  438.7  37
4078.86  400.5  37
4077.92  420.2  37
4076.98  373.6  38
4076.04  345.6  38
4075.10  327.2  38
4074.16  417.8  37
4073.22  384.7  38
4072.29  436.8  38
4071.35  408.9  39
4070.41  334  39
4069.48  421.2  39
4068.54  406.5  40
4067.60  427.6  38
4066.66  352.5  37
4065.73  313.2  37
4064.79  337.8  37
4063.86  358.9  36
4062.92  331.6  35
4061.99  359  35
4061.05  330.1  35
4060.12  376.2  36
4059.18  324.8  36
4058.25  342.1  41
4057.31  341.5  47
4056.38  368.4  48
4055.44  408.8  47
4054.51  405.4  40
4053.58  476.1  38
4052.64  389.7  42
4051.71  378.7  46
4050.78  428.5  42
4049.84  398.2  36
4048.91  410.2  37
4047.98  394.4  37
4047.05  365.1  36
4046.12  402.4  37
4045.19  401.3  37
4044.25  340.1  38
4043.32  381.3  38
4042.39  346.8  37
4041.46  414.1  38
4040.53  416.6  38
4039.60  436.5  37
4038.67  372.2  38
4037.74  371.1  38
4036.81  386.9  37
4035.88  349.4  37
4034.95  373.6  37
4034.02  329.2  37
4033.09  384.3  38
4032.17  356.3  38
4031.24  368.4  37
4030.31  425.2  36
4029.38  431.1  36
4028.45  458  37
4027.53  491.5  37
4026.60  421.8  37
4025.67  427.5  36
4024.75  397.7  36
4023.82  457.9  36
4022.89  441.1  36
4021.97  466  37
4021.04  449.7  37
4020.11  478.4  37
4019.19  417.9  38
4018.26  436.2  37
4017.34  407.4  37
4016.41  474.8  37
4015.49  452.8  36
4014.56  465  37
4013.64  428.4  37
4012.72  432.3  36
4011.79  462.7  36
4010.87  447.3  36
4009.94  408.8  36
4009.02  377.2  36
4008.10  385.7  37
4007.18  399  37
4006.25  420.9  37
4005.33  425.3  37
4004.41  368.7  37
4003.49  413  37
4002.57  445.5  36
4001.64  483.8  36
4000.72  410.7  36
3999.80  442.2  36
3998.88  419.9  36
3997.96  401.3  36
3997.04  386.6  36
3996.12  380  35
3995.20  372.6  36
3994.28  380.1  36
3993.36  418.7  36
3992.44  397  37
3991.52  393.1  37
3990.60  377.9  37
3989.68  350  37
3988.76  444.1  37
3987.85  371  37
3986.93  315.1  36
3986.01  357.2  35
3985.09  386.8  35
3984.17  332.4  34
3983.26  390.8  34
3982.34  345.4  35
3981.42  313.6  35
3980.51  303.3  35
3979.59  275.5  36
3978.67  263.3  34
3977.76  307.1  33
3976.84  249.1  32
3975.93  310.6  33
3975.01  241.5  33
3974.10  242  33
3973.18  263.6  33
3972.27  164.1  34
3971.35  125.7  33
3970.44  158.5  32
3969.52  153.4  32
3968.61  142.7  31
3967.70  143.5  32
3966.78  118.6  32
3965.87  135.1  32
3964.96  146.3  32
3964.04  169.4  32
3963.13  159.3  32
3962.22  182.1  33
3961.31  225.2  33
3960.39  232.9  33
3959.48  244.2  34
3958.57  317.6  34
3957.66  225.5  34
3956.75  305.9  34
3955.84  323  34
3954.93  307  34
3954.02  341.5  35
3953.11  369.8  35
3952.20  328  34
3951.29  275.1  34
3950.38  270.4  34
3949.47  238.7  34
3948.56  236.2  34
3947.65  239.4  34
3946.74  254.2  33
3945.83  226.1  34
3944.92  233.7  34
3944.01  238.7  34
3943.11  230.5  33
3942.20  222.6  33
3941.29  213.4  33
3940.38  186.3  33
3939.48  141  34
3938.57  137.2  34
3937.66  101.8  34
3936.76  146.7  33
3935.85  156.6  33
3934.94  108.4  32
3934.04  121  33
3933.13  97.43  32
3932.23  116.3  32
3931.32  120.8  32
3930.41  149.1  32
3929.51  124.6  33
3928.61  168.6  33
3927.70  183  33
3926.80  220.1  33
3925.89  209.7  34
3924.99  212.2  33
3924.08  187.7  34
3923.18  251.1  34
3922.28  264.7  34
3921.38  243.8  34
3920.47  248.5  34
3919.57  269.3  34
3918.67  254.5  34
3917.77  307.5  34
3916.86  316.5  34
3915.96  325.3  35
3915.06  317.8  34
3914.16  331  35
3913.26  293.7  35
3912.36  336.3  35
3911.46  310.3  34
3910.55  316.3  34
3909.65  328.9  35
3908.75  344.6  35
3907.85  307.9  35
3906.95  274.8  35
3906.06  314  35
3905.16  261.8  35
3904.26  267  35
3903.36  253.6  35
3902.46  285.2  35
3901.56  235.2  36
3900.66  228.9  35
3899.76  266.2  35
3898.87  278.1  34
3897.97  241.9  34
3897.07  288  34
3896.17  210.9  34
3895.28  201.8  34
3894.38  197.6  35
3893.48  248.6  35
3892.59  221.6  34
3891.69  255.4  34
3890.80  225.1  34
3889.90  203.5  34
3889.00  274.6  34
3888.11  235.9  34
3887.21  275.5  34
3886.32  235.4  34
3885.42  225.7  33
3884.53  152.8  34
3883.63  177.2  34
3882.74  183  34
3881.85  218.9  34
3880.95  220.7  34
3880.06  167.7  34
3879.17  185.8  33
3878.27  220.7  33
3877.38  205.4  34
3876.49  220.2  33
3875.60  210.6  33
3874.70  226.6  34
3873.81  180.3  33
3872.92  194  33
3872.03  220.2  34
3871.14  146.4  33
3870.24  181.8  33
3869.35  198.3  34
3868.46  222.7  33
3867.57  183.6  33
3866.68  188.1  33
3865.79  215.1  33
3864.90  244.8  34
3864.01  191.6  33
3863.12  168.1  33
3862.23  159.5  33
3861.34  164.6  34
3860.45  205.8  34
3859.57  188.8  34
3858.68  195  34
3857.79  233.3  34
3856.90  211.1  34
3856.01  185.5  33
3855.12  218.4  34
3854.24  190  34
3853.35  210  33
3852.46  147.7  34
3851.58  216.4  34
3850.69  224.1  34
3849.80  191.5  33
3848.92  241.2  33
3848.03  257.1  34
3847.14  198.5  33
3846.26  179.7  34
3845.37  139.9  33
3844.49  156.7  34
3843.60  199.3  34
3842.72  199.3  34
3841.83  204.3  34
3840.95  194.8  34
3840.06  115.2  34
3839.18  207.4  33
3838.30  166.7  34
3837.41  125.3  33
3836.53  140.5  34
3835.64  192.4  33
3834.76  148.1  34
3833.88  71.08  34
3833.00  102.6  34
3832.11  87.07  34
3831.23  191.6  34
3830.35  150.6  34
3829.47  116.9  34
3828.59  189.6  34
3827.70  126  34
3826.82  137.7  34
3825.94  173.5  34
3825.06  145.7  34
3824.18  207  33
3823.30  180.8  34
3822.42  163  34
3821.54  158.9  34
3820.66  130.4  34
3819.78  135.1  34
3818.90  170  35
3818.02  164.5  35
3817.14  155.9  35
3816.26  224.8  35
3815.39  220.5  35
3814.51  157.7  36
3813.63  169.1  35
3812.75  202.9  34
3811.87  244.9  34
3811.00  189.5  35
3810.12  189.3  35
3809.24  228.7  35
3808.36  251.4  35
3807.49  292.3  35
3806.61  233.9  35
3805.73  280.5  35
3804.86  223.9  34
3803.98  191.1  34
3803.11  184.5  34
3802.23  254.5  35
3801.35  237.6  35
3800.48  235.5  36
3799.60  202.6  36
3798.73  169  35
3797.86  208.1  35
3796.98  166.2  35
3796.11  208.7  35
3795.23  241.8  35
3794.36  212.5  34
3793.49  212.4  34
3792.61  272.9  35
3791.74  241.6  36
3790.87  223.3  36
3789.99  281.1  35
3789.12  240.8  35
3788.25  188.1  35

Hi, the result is 2.0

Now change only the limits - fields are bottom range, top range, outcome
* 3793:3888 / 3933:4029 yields 1.78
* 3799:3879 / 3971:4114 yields 2.29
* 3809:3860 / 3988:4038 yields 2.57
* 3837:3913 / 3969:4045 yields 1.84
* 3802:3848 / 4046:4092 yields 2.53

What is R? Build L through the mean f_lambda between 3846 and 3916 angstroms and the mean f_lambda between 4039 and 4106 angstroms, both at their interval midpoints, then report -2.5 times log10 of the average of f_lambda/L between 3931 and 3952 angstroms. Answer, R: 0.44 mag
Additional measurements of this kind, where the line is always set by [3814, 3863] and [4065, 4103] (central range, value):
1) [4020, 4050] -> -0.12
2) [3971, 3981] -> 0.21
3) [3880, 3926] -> -0.09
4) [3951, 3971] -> 0.26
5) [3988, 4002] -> -0.24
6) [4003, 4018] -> -0.25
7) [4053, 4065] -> 0.05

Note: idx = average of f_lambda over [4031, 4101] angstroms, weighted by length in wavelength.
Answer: 393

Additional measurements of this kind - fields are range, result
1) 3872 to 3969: 229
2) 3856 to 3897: 207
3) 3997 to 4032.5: 429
